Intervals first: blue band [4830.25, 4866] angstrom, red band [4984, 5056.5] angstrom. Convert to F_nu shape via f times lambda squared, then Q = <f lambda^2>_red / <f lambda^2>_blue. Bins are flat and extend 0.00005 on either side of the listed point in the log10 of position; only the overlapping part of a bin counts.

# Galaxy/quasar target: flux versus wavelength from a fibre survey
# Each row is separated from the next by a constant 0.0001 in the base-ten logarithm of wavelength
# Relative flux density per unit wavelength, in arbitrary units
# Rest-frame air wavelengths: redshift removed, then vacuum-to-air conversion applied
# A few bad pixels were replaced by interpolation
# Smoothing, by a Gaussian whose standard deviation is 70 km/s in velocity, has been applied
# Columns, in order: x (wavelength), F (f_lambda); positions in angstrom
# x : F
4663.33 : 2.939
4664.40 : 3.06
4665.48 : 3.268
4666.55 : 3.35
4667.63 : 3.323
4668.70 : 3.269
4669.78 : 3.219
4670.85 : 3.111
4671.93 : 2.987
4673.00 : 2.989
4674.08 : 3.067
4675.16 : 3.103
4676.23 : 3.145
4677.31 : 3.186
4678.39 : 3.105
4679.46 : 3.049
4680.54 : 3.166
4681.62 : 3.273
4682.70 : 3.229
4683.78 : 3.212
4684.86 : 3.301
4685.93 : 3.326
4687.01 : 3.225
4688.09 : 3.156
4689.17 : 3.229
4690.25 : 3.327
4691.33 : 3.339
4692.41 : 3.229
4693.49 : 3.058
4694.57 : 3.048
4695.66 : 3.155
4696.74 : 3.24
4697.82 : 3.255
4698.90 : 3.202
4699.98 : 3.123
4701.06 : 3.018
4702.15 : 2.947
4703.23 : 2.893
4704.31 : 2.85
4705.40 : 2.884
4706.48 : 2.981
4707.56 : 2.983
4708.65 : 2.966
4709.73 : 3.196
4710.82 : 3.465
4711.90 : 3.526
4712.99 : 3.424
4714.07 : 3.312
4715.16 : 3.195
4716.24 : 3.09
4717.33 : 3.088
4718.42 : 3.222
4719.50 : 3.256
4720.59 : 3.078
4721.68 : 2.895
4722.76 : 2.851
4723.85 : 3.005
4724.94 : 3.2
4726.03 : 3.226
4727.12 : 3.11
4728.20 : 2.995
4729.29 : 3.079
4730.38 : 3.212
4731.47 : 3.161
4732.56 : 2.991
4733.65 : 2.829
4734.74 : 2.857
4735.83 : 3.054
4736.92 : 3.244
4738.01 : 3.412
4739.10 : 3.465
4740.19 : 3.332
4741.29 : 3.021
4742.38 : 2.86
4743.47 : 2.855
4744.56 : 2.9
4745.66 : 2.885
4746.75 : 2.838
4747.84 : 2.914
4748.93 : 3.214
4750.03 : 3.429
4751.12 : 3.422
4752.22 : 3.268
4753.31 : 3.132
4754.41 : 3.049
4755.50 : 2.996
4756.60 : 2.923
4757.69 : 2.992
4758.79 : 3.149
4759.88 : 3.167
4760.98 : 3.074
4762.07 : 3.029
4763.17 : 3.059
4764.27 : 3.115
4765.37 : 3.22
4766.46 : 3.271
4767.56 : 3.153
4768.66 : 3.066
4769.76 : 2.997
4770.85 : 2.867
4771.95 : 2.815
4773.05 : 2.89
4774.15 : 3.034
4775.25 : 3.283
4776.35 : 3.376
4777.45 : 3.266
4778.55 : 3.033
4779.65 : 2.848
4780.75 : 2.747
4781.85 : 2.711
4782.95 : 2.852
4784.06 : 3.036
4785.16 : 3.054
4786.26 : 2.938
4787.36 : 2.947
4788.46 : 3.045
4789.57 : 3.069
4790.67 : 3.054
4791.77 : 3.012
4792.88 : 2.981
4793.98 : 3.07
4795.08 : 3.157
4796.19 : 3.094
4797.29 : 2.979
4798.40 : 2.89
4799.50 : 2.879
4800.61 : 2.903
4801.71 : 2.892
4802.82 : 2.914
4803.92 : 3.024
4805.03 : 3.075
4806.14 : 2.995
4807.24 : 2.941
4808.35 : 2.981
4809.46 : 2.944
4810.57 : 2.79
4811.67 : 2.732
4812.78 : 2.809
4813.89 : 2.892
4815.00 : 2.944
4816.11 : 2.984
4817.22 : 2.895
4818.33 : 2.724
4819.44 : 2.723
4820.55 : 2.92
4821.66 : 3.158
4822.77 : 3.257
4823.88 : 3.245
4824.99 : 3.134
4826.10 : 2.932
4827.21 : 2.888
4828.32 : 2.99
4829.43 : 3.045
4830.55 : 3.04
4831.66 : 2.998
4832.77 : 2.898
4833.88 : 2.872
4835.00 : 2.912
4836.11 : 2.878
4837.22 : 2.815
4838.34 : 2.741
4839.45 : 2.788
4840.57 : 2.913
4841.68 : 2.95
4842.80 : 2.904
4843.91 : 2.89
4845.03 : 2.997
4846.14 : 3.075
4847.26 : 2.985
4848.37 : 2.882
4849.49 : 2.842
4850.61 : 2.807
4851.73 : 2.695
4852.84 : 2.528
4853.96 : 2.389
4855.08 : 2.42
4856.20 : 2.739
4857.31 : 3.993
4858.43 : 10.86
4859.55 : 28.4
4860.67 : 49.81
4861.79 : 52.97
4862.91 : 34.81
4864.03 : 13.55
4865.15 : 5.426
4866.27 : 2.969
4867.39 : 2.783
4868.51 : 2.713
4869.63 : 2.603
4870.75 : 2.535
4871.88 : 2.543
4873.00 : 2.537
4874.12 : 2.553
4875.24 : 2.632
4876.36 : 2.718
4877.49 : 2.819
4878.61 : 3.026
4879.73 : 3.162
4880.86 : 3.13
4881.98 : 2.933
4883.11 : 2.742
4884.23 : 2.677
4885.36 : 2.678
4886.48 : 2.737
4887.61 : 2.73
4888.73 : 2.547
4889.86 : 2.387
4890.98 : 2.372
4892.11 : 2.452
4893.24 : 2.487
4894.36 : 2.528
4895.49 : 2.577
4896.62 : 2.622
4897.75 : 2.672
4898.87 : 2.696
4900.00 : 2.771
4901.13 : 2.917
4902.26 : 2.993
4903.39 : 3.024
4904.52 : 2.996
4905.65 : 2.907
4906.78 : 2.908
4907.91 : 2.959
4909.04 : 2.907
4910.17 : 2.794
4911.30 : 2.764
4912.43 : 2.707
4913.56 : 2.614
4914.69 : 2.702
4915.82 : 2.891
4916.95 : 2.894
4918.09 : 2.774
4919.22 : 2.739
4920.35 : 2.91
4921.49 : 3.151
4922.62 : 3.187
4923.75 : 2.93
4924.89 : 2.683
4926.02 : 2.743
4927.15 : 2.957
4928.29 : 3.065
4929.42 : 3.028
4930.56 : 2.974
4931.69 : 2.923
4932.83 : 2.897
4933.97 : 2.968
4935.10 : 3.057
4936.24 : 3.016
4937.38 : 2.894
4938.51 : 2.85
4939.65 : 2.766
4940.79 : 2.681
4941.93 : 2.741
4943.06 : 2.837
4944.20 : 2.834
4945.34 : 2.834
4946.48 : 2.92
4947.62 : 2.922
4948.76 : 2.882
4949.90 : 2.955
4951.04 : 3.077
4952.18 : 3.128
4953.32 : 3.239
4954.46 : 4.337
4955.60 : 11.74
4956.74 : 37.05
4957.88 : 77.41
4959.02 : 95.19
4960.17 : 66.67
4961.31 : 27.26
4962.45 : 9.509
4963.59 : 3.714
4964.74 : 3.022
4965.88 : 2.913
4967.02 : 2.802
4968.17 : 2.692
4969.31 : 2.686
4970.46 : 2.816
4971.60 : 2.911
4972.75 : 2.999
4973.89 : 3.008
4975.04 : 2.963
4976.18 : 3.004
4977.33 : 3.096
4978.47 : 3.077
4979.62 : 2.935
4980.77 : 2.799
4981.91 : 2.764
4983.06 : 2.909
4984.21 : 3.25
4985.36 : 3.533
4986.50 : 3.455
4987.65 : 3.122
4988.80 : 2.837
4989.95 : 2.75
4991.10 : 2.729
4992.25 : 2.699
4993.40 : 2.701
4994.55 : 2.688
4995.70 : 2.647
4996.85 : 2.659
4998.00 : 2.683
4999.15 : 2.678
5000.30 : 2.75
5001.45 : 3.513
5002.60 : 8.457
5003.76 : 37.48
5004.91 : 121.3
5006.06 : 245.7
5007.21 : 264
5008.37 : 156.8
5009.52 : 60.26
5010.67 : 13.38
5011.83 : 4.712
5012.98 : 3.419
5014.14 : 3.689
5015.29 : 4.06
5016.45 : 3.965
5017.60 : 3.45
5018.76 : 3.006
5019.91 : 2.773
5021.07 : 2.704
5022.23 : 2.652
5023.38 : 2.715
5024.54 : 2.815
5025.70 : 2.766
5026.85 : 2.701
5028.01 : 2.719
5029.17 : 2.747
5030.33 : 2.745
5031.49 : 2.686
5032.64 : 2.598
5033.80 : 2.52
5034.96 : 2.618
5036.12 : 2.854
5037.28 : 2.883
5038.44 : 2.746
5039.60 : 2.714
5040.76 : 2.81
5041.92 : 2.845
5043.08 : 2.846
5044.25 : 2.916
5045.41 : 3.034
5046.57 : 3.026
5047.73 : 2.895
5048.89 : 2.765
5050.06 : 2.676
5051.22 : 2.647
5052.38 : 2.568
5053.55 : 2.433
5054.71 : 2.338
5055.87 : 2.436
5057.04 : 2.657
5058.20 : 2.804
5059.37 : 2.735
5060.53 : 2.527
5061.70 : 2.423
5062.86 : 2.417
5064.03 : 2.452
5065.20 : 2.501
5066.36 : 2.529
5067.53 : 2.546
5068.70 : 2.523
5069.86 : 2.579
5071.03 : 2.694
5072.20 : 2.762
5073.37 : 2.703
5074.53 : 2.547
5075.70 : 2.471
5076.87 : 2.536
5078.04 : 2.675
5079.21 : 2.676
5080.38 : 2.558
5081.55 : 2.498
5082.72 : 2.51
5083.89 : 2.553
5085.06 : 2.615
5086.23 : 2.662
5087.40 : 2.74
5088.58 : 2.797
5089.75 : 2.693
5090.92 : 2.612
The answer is 2.2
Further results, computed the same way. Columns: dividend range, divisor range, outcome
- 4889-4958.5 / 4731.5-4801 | 1.71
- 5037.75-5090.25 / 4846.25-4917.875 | 0.52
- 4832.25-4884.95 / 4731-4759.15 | 2.23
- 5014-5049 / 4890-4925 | 1.09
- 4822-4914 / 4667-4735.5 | 1.70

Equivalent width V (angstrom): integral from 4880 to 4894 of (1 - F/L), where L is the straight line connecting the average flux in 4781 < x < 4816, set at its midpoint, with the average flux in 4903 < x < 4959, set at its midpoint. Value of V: 6.7 angstrom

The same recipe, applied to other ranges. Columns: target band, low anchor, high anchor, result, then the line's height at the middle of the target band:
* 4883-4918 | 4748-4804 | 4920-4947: 2.5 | 2.94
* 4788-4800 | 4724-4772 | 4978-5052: 5.3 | 5.44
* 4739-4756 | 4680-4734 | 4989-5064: 6.1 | 4.83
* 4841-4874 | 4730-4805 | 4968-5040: -0.9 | 8.4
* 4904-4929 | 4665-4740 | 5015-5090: 0.1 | 2.89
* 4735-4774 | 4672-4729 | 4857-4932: 7.1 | 3.78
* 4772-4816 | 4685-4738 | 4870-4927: -0.1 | 2.97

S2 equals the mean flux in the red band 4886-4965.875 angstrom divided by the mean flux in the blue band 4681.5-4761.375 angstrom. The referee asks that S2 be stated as 2.31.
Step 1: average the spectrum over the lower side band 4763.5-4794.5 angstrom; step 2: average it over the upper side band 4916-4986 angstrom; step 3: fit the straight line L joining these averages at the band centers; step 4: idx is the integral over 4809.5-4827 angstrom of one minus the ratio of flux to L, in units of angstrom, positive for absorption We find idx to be 5.1 angstrom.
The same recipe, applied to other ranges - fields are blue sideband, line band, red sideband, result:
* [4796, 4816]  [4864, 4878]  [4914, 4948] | -2.1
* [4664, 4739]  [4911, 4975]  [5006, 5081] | 9.7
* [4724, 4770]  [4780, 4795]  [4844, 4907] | 3.8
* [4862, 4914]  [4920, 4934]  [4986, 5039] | 9.7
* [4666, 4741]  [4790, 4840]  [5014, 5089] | 1.1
